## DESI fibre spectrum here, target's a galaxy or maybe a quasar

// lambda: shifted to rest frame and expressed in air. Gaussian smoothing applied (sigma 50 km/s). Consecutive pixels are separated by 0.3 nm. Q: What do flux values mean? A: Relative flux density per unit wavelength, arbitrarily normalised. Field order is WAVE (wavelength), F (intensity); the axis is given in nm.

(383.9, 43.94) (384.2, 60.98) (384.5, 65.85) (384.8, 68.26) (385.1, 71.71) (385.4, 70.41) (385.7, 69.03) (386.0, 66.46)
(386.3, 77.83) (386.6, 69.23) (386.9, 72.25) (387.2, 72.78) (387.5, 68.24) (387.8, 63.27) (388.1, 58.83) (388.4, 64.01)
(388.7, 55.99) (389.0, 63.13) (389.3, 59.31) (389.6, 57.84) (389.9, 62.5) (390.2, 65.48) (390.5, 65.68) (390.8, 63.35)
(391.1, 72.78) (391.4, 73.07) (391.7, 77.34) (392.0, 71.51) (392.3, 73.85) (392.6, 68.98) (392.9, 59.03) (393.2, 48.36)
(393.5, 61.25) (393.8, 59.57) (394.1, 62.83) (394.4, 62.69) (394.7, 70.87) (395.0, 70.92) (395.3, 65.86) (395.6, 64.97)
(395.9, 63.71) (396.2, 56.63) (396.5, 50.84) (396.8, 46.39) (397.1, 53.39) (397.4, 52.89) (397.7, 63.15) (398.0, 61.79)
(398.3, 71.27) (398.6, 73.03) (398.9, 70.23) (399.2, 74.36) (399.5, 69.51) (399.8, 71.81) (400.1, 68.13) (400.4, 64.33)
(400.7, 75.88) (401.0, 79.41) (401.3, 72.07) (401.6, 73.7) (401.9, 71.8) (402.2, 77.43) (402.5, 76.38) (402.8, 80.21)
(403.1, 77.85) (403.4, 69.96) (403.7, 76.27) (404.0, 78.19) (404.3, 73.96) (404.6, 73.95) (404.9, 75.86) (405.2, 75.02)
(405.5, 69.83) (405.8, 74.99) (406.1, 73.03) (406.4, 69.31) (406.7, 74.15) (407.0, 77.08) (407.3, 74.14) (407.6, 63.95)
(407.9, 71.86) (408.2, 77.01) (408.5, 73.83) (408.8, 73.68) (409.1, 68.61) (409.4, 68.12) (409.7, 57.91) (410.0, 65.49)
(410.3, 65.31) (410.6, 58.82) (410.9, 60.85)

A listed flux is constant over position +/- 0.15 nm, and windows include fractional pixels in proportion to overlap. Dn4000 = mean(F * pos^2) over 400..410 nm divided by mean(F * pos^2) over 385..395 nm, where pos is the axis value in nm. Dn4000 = 1.19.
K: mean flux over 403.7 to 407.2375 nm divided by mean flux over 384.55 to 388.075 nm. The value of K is 1.07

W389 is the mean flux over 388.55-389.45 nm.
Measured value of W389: 59.5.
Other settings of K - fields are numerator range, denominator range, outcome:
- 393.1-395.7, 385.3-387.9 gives 0.90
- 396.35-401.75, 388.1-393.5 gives 1.03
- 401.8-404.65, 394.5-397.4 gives 1.26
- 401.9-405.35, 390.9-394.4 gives 1.15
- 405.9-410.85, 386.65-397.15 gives 1.09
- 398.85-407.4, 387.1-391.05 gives 1.17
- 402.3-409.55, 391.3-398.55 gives 1.17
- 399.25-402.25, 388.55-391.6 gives 1.13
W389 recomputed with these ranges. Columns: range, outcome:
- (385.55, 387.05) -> 71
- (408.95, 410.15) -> 65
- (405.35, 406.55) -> 71.8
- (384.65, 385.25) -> 70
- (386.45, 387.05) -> 70.7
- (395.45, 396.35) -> 61.8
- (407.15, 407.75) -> 69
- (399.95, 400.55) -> 66.2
